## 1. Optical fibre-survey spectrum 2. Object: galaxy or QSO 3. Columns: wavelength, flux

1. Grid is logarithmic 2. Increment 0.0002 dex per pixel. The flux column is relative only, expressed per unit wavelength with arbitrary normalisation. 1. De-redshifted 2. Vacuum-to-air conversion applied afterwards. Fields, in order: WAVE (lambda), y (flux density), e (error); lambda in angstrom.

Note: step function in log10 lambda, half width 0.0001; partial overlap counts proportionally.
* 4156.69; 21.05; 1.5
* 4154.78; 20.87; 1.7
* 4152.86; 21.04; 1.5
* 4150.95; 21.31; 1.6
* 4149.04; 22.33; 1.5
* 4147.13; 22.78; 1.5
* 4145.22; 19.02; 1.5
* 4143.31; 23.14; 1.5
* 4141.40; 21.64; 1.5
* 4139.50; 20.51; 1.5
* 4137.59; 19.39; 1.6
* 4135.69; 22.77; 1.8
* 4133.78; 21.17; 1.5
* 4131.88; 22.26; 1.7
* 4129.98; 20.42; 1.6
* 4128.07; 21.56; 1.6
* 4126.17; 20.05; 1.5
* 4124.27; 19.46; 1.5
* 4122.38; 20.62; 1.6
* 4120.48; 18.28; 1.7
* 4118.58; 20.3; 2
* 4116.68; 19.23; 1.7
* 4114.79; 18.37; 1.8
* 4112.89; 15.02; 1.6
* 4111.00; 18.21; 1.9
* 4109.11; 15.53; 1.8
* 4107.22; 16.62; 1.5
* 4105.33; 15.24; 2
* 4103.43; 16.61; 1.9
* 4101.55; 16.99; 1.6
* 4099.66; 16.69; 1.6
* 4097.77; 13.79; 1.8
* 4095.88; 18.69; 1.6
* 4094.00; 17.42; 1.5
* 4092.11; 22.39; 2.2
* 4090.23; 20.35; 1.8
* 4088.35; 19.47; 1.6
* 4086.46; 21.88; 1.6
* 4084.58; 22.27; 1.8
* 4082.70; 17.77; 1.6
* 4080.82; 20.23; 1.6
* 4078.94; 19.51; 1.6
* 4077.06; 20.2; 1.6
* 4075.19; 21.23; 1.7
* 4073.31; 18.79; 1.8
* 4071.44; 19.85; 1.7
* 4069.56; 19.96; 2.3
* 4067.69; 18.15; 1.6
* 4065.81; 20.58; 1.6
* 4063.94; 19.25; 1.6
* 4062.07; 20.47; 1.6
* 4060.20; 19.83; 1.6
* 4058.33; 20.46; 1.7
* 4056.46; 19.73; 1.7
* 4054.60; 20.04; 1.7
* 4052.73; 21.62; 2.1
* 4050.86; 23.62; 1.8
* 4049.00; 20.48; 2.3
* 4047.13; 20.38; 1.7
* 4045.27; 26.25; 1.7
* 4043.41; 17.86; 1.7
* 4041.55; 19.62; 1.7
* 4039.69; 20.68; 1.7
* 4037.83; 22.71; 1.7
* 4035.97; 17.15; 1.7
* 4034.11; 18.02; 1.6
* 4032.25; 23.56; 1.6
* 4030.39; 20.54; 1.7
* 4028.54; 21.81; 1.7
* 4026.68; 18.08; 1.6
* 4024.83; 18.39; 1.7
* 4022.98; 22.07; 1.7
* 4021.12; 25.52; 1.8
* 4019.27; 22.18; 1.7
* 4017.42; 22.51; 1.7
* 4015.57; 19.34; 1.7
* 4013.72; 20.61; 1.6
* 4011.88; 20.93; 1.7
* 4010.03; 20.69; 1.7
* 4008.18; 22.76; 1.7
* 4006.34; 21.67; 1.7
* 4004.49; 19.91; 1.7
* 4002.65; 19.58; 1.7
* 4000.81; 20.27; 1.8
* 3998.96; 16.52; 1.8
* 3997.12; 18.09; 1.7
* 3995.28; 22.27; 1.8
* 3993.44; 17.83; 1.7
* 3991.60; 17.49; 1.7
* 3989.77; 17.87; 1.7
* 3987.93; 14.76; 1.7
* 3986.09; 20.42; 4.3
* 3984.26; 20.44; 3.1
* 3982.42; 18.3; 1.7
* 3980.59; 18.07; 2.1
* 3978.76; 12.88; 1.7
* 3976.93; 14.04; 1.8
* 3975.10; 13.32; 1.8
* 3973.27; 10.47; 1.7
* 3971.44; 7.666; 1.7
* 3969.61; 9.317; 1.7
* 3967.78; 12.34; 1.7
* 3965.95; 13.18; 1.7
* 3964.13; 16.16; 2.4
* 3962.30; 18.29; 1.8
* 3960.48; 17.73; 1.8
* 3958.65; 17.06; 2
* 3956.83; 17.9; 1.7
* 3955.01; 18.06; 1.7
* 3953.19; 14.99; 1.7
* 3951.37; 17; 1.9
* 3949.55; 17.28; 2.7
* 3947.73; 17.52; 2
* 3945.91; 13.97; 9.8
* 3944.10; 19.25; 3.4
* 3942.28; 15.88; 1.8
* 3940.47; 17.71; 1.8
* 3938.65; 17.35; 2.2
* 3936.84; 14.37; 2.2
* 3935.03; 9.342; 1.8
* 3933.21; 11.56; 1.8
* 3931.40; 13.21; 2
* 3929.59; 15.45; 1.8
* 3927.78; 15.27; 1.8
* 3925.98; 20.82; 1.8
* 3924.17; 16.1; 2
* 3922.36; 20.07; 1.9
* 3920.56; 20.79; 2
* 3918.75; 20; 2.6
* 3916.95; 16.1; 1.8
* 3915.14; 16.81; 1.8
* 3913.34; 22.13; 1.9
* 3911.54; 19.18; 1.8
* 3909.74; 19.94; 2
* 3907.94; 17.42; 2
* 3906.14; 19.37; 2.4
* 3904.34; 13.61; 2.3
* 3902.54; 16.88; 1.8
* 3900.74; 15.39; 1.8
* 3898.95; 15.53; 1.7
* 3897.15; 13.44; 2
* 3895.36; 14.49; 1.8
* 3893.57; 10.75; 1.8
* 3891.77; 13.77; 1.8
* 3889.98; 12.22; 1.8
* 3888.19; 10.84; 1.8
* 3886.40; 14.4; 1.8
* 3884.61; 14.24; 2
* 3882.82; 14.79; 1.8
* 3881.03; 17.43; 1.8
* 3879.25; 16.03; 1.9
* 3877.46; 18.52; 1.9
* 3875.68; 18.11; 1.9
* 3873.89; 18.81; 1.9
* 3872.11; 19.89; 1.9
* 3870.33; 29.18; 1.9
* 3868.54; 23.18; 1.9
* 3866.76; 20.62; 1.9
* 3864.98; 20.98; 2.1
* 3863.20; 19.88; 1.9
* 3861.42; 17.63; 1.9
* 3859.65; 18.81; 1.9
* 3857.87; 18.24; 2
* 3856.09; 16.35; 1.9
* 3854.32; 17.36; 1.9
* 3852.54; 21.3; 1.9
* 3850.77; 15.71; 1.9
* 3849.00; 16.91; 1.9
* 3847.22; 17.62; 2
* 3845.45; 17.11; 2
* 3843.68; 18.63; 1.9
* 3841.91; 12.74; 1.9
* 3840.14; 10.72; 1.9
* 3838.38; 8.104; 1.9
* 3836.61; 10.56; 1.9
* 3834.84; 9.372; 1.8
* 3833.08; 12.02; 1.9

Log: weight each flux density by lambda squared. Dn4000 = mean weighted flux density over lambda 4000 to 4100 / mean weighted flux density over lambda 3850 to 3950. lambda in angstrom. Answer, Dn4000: 1.29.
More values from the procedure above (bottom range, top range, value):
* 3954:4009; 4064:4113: 1.17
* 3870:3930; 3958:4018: 1.07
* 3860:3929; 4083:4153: 1.25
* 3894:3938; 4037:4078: 1.34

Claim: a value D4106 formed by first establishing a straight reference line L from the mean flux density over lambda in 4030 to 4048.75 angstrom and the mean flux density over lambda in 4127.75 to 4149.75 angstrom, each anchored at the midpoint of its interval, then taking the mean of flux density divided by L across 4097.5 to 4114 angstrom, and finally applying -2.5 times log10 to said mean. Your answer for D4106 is 0.29 mag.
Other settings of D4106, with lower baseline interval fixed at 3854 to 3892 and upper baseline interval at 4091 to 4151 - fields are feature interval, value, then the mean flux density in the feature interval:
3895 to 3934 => 0.07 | 17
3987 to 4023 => -0.08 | 20.1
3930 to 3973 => 0.21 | 15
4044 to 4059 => -0.14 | 21.5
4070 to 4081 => -0.05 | 20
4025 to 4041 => -0.08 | 20.2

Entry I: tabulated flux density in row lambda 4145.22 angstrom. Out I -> 19.02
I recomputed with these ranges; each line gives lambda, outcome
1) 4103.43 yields 16.61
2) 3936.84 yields 14.37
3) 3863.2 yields 19.88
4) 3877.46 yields 18.52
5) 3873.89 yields 18.81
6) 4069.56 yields 19.96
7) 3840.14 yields 10.72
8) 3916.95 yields 16.1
